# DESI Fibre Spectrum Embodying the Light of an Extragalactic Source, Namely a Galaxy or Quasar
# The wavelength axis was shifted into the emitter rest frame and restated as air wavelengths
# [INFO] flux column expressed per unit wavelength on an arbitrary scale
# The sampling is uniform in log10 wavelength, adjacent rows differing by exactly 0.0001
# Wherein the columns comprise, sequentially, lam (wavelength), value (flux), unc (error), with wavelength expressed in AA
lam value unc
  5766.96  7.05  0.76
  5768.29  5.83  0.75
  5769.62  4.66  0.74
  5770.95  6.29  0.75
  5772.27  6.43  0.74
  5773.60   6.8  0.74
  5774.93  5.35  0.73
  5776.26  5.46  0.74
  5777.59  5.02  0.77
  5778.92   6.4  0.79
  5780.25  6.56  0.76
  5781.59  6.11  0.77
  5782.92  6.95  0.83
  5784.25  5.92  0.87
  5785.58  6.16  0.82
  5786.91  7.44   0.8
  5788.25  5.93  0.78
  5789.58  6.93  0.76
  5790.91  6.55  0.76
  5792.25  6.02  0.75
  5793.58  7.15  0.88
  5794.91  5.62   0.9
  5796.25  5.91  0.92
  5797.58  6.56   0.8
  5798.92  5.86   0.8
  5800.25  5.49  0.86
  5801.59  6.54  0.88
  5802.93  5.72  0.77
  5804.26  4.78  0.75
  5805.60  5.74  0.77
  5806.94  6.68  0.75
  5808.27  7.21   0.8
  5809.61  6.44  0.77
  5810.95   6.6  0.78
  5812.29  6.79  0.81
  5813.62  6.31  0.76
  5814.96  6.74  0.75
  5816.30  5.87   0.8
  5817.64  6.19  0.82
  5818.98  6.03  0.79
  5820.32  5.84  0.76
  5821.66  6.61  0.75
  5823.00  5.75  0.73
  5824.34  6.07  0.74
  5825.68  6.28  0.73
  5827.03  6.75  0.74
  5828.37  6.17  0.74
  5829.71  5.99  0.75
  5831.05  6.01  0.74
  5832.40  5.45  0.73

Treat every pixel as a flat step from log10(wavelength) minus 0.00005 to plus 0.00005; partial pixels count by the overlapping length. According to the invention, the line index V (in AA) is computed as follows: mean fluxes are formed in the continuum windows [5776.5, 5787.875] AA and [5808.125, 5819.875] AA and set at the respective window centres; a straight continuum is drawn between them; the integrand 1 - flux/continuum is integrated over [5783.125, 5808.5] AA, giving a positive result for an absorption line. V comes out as 0.47 AA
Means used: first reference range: 6.27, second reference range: 6.42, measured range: 6.22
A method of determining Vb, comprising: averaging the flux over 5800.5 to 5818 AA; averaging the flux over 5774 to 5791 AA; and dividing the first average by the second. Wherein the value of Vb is 1.01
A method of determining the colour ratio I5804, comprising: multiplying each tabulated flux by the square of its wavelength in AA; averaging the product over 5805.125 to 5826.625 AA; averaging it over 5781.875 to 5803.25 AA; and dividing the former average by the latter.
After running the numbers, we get 1.01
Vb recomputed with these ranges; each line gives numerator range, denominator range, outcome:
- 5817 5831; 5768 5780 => 1.06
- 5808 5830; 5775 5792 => 1.01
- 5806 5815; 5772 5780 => 1.12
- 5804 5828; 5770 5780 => 1.05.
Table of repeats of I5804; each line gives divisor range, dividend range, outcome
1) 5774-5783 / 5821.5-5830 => 1.06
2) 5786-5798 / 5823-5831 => 0.97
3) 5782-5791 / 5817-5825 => 0.94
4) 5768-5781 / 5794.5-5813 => 1.06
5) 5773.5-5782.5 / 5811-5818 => 1.10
